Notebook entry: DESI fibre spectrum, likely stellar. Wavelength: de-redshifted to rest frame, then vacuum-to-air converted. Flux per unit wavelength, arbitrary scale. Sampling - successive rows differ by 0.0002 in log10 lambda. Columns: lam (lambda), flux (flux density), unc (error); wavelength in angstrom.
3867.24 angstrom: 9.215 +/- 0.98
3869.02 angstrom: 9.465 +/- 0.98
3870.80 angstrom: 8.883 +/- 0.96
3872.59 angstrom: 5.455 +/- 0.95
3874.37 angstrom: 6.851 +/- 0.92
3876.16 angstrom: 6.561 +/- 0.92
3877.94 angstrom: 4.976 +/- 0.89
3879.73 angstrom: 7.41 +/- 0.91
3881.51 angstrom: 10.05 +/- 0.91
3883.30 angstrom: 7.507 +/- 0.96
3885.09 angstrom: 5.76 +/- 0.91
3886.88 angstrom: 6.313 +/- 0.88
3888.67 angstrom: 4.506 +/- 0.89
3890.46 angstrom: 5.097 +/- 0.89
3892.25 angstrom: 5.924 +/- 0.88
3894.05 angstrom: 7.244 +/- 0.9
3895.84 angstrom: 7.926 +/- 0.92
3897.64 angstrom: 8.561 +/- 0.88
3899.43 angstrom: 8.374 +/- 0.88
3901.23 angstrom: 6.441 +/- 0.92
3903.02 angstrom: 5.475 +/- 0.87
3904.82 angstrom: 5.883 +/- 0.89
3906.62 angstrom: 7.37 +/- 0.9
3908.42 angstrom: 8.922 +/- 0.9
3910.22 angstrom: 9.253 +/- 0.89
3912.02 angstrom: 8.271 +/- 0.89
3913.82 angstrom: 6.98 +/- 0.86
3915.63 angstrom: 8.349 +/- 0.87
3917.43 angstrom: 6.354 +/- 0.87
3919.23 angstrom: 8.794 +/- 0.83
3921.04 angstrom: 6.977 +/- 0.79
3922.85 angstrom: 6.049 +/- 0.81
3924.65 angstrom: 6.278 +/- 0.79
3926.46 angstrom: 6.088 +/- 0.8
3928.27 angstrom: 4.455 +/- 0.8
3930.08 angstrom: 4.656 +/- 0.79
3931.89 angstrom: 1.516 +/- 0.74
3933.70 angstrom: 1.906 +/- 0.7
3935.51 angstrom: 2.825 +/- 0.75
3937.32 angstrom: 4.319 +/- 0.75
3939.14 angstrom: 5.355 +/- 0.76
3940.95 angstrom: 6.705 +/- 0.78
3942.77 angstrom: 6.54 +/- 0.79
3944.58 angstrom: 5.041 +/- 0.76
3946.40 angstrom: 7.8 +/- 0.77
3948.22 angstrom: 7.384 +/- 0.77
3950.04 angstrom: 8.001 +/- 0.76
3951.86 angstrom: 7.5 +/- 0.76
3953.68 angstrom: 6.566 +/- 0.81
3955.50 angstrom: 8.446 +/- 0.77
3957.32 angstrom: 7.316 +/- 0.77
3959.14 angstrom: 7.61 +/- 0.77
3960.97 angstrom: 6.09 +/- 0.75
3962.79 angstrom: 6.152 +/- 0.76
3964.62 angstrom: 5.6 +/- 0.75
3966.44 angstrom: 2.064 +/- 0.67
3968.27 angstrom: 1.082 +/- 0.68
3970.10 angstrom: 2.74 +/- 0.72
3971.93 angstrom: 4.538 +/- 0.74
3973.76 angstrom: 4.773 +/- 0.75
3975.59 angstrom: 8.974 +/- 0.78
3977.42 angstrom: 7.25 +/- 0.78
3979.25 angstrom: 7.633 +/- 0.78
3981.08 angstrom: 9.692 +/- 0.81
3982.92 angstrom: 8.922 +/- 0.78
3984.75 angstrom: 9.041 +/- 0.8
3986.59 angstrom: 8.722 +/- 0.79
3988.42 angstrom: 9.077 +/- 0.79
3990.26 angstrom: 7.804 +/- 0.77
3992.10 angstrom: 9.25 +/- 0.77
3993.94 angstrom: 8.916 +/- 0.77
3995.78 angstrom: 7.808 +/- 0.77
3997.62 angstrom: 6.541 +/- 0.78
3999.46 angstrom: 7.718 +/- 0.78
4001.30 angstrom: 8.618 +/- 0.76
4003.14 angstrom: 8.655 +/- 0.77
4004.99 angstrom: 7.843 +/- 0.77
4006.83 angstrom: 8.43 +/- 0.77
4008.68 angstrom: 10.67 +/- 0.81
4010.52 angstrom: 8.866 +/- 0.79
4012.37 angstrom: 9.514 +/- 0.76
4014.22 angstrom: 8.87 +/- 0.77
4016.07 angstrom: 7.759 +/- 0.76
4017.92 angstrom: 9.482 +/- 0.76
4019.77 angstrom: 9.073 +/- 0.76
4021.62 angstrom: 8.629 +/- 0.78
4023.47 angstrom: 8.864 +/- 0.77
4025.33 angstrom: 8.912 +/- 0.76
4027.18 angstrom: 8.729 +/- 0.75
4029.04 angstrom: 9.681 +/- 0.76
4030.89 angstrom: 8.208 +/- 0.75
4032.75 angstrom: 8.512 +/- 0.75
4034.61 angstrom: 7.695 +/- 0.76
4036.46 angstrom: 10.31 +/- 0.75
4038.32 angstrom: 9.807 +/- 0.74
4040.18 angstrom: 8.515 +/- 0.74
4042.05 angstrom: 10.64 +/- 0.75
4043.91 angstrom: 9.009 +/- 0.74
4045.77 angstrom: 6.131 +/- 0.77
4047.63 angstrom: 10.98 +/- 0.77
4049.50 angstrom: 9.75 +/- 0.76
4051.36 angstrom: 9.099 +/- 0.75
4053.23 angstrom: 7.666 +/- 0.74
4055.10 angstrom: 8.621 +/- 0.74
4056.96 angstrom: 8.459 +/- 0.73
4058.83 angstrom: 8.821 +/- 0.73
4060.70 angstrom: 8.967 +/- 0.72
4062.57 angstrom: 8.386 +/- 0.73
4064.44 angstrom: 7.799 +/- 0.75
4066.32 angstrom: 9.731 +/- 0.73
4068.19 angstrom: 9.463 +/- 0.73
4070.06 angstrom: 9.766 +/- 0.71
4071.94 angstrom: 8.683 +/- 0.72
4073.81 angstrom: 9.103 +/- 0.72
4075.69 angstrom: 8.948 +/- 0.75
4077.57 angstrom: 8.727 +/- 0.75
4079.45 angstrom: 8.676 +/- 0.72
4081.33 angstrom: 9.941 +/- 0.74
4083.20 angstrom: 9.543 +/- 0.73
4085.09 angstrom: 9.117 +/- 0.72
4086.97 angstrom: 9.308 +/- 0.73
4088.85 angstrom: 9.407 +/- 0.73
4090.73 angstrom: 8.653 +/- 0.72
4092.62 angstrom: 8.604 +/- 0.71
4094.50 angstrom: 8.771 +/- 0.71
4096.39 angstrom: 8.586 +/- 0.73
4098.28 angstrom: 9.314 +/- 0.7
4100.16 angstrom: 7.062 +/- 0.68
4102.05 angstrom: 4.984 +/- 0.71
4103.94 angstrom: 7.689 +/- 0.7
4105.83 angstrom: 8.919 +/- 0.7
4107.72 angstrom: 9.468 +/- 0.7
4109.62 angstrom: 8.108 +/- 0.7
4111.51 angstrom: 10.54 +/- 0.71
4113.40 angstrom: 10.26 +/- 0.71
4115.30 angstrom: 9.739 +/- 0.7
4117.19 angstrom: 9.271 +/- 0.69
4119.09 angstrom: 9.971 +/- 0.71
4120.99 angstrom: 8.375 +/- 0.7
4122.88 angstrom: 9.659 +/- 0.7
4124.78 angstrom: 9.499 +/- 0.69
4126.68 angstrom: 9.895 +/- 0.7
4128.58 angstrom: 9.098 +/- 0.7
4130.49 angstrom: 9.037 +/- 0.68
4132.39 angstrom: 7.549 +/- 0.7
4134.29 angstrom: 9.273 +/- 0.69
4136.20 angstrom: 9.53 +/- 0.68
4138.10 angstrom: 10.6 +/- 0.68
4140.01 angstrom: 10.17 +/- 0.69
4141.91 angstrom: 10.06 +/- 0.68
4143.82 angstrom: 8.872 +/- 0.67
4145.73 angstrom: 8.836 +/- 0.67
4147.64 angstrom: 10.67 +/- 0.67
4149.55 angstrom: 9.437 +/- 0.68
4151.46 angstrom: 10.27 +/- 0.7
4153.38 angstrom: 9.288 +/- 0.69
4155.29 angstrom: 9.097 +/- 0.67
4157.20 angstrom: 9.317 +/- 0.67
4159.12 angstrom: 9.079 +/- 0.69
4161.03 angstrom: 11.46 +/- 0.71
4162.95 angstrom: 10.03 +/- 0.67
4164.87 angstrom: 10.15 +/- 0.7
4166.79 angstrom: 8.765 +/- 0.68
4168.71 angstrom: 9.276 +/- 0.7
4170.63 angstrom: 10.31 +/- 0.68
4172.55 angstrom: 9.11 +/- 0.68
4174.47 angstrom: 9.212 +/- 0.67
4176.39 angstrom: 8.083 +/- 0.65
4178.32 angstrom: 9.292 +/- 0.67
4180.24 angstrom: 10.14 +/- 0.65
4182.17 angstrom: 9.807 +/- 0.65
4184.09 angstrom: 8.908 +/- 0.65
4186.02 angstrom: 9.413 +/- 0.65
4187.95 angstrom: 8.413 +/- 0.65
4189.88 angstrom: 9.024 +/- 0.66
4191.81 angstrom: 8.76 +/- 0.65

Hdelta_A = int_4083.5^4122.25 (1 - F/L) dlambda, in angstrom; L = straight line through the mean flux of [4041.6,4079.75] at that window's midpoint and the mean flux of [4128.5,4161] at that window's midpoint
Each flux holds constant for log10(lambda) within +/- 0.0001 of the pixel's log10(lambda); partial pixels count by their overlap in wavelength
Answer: 1.6 angstrom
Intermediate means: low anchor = 8.91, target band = 8.83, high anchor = 9.49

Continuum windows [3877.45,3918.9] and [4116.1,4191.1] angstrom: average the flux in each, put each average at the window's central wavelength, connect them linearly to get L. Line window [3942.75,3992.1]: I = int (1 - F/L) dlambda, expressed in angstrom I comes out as 6.1 angstrom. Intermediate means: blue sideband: 7.13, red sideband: 9.44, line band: 6.81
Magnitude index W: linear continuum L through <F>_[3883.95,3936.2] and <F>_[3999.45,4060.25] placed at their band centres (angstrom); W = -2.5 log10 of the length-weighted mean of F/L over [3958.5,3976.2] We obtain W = 0.48 mag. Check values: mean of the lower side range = 6.31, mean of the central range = 4.85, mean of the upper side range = 8.88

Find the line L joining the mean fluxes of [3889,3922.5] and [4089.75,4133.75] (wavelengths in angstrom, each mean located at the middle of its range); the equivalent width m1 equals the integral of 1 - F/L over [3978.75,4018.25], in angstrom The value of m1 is -3.22 angstrom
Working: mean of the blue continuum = 7.27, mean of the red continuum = 8.83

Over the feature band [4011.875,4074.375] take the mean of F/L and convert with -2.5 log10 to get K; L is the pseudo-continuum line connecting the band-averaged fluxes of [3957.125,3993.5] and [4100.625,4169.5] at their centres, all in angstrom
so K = -0.14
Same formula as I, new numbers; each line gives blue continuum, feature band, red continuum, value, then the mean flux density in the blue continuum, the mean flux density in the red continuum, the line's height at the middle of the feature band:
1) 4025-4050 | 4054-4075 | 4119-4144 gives 0.6 angstrom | 9.06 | 9.4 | 9.15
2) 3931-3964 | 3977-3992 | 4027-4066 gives -3.3 angstrom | 5.95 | 8.86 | 7.04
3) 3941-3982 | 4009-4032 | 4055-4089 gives -3.5 angstrom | 6.32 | 9.03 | 7.76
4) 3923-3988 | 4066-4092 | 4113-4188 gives -3.1 angstrom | 6.02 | 9.49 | 8.21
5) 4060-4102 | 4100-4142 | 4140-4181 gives 0.6 angstrom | 8.85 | 9.57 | 9.21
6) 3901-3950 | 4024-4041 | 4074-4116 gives -2.3 angstrom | 6.17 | 8.83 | 7.85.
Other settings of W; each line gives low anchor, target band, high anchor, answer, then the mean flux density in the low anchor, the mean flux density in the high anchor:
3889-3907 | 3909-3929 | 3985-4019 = 0.00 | 6.74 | 8.6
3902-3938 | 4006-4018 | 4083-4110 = -0.23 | 6.05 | 8.48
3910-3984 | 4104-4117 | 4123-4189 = -0.07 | 6.14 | 9.47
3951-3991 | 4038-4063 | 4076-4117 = -0.11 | 6.71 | 8.84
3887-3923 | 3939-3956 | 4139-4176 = 0.09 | 7.14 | 9.63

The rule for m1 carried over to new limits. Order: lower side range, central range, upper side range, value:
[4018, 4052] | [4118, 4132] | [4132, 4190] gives 0.11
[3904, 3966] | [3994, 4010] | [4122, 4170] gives -2.07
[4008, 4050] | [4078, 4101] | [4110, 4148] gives 1.01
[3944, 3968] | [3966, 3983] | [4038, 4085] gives 3.02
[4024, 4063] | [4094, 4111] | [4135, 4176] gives 2.12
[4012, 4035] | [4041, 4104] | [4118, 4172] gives 2.00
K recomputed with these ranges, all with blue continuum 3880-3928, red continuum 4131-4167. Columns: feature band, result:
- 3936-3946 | 0.31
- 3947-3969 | 0.22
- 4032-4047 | -0.05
